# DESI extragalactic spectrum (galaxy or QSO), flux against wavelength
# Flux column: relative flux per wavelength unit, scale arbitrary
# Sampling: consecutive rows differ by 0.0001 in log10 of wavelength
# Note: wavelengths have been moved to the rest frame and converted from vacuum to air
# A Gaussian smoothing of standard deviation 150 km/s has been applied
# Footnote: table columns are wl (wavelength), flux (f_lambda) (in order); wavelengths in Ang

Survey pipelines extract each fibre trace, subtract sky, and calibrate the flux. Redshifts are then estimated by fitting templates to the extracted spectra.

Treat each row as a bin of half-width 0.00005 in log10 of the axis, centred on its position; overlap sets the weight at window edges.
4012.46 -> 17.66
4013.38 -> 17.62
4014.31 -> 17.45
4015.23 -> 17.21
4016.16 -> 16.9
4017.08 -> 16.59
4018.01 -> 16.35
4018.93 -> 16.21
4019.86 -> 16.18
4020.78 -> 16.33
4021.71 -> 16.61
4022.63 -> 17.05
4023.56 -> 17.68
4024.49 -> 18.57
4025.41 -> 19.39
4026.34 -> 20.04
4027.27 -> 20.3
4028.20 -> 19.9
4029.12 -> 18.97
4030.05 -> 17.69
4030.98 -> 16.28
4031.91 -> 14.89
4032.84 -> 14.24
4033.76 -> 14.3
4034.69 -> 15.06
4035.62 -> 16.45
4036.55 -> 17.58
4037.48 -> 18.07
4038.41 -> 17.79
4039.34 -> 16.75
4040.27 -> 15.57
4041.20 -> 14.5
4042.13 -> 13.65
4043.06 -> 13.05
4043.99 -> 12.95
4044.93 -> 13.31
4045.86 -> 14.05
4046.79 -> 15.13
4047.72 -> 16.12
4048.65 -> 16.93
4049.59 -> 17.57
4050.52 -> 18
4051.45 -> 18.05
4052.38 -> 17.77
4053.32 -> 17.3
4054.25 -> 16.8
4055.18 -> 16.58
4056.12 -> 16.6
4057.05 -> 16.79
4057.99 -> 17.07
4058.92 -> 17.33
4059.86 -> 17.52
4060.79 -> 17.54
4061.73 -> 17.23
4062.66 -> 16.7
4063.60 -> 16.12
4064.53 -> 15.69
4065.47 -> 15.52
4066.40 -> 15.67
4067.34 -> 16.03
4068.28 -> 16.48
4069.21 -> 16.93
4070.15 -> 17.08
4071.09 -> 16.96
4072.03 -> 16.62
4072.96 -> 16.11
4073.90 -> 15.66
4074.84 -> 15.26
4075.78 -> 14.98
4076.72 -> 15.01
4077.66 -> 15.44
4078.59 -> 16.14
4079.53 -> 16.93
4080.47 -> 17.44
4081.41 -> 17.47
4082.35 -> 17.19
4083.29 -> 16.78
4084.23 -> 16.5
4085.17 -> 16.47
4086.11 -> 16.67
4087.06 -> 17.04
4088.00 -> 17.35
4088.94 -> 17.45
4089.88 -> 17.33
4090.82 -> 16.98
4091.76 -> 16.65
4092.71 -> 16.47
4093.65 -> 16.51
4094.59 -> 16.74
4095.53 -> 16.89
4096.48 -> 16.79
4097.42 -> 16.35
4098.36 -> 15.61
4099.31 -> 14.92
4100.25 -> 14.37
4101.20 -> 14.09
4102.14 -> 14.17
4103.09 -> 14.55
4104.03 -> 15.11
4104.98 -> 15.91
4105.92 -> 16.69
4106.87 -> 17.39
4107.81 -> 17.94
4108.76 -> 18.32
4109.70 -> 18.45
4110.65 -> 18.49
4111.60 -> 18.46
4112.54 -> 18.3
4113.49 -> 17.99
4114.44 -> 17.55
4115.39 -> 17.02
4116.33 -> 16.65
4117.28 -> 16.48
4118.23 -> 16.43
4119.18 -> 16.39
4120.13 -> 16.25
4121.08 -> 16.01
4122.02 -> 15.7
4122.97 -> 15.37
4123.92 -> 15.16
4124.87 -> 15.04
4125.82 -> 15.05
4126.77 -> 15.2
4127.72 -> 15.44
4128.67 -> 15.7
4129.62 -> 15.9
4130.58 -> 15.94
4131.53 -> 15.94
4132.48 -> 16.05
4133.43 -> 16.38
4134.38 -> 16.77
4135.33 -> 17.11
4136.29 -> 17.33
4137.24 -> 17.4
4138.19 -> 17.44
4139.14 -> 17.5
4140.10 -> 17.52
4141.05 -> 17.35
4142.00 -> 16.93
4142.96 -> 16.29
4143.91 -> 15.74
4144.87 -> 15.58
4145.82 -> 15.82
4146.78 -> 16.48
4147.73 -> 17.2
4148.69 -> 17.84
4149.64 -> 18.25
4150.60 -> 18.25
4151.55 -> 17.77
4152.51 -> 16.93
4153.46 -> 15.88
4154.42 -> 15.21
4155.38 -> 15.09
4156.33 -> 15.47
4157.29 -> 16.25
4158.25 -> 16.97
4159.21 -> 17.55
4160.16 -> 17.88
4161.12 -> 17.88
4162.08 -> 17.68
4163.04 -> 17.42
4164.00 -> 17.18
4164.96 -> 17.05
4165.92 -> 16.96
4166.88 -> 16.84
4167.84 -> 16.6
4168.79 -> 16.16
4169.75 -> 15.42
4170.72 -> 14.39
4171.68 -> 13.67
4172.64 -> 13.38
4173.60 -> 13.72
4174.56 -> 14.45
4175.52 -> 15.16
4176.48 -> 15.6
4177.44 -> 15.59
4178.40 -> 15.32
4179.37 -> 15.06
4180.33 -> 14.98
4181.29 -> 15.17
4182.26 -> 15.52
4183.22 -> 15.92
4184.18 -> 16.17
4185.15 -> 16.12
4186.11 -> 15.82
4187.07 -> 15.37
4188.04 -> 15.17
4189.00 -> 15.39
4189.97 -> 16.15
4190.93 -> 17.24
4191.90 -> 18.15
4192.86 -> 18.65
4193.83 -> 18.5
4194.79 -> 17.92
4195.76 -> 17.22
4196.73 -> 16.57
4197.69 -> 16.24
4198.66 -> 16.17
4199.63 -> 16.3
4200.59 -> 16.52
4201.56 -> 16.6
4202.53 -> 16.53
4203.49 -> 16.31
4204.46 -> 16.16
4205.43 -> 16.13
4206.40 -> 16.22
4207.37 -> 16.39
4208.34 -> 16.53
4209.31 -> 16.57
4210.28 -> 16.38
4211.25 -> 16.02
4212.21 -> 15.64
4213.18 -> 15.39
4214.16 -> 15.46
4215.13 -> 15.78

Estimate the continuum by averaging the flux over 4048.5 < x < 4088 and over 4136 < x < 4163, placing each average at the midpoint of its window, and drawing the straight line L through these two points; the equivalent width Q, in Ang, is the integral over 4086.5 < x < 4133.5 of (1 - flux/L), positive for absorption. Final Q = 1.2 Ang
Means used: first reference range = 16.7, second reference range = 16.9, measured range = 16.4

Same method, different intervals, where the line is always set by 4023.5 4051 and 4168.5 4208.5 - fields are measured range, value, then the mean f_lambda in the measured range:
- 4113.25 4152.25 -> -1.0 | 16.5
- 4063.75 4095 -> -0.3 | 16.5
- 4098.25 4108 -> 0.5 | 15.4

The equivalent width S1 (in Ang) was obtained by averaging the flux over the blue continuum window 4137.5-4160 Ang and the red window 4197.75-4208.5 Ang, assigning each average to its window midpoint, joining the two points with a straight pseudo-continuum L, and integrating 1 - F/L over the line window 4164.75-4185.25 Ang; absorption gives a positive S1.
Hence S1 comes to 1.5 Ang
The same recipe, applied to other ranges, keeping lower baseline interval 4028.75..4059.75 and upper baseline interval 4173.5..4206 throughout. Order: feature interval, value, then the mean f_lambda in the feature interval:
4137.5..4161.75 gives -1.06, 16.9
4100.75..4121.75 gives -0.77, 16.8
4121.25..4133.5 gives 0.43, 15.6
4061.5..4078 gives 0.09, 16.1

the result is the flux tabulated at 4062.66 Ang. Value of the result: 16.7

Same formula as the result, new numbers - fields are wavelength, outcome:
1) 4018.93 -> 16.21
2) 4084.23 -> 16.5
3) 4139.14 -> 17.5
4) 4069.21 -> 16.93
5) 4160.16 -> 17.88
